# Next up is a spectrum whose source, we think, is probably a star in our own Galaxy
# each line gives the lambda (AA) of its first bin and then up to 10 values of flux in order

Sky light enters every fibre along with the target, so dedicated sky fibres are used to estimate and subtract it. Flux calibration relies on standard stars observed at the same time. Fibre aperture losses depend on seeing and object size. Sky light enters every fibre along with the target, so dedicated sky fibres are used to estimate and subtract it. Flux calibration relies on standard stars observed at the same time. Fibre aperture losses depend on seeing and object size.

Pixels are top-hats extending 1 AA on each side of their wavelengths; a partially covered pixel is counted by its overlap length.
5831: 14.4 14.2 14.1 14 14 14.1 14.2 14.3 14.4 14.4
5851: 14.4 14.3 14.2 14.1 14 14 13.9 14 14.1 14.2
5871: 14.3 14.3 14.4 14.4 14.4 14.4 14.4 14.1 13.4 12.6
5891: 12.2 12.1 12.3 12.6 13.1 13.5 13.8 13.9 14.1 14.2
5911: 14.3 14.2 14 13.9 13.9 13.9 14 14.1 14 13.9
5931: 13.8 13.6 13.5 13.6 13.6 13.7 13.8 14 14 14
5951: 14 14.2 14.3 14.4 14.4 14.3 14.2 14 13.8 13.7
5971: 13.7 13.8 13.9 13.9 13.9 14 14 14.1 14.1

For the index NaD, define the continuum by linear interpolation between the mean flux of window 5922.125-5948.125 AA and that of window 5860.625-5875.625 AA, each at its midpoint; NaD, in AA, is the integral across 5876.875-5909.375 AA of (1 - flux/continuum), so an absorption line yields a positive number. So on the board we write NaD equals 1.3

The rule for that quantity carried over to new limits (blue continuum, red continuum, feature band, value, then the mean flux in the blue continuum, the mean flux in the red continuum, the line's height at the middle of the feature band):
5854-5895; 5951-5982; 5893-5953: 0.8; 13.8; 14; 13.9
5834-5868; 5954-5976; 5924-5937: 0.3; 14.1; 14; 14.1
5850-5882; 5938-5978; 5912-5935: 0.3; 14.2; 14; 14.1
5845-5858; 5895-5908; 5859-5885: -0.5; 14.3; 13.4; 13.9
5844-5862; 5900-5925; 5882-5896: 1.1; 14.2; 14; 14.1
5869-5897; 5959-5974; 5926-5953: 0.1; 13.6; 14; 13.9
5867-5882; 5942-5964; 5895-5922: 1.0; 14.3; 14.1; 14.2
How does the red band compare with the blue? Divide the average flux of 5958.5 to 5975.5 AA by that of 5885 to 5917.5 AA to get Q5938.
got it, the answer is 1.0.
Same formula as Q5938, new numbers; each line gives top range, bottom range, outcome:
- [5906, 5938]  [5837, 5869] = 0.98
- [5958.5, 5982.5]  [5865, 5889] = 0.99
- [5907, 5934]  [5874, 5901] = 1.04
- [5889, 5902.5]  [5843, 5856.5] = 0.89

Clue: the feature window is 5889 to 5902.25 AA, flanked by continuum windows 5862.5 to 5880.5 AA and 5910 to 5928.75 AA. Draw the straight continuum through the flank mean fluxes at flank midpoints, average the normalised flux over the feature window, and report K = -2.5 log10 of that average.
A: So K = 0.120 mag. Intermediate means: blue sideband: 14.2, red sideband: 14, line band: 12.7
